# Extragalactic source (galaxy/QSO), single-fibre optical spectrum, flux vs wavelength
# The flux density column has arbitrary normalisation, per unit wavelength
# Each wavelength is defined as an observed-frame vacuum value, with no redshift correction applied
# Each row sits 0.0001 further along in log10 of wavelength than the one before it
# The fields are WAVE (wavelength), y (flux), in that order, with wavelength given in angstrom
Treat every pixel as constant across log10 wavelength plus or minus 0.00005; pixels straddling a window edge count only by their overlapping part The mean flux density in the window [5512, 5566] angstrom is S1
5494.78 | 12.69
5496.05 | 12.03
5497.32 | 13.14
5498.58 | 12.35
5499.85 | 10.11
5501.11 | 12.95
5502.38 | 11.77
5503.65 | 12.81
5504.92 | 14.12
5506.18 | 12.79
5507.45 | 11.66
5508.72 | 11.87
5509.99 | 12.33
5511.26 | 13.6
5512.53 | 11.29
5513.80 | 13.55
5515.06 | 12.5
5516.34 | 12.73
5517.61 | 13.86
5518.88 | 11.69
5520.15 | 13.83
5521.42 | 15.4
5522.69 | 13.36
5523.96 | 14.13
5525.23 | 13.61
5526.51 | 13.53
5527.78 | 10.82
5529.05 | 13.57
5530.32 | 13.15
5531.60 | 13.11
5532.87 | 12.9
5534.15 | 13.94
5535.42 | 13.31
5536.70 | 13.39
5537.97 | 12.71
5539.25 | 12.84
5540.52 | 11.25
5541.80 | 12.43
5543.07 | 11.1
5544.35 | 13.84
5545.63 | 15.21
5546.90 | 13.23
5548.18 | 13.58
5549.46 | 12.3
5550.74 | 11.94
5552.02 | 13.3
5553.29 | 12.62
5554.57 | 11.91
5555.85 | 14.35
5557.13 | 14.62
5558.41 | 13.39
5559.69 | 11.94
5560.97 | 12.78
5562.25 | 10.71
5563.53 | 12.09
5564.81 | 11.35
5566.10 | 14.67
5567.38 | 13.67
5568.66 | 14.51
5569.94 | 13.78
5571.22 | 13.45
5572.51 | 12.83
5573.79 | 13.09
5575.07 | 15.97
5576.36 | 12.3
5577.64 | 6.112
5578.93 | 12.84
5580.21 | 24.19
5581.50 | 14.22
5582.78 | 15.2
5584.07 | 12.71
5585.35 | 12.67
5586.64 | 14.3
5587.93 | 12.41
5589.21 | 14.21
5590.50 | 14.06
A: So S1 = 13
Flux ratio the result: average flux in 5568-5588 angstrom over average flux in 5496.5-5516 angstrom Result 1.11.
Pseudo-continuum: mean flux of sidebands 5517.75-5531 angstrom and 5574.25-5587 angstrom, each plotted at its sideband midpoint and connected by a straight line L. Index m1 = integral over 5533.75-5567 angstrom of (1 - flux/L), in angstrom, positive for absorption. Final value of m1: 1.9 angstrom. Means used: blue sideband 13.3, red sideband 14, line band 12.9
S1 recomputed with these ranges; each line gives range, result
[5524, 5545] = 12.9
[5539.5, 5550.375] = 12.8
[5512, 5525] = 13.3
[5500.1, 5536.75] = 13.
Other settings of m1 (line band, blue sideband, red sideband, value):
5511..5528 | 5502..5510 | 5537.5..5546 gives -0.8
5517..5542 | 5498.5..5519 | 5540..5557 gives -0.9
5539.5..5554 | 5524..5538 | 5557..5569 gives 0.2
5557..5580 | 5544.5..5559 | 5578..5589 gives 1.7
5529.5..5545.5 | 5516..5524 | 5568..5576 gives 0.9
